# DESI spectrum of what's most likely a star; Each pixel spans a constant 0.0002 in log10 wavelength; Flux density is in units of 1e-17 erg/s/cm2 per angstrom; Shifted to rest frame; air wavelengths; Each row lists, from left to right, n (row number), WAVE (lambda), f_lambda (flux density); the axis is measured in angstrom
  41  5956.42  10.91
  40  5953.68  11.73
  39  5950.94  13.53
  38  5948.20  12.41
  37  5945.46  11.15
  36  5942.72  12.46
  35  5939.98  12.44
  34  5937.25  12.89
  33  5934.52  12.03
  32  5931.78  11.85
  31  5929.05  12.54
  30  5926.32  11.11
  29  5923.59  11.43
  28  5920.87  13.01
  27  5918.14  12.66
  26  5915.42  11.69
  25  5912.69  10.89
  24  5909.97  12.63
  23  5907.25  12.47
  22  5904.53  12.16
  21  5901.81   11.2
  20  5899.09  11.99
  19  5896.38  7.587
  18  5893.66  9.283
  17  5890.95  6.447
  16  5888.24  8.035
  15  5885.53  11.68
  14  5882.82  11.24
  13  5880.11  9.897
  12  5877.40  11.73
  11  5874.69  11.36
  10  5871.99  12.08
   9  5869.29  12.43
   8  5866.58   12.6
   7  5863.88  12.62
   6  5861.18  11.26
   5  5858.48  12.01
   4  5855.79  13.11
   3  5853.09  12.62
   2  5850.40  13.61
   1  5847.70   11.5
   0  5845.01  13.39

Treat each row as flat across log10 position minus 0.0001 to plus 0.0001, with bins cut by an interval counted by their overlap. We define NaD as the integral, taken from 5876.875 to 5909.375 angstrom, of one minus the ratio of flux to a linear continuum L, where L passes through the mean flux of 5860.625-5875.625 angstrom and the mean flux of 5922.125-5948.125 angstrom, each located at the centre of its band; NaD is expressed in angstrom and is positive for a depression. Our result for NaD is 4.7 angstrom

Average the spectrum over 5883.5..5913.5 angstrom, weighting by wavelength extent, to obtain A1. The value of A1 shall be 10.4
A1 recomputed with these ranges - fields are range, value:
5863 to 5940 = 11.4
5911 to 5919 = 11.7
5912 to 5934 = 11.9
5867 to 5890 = 11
